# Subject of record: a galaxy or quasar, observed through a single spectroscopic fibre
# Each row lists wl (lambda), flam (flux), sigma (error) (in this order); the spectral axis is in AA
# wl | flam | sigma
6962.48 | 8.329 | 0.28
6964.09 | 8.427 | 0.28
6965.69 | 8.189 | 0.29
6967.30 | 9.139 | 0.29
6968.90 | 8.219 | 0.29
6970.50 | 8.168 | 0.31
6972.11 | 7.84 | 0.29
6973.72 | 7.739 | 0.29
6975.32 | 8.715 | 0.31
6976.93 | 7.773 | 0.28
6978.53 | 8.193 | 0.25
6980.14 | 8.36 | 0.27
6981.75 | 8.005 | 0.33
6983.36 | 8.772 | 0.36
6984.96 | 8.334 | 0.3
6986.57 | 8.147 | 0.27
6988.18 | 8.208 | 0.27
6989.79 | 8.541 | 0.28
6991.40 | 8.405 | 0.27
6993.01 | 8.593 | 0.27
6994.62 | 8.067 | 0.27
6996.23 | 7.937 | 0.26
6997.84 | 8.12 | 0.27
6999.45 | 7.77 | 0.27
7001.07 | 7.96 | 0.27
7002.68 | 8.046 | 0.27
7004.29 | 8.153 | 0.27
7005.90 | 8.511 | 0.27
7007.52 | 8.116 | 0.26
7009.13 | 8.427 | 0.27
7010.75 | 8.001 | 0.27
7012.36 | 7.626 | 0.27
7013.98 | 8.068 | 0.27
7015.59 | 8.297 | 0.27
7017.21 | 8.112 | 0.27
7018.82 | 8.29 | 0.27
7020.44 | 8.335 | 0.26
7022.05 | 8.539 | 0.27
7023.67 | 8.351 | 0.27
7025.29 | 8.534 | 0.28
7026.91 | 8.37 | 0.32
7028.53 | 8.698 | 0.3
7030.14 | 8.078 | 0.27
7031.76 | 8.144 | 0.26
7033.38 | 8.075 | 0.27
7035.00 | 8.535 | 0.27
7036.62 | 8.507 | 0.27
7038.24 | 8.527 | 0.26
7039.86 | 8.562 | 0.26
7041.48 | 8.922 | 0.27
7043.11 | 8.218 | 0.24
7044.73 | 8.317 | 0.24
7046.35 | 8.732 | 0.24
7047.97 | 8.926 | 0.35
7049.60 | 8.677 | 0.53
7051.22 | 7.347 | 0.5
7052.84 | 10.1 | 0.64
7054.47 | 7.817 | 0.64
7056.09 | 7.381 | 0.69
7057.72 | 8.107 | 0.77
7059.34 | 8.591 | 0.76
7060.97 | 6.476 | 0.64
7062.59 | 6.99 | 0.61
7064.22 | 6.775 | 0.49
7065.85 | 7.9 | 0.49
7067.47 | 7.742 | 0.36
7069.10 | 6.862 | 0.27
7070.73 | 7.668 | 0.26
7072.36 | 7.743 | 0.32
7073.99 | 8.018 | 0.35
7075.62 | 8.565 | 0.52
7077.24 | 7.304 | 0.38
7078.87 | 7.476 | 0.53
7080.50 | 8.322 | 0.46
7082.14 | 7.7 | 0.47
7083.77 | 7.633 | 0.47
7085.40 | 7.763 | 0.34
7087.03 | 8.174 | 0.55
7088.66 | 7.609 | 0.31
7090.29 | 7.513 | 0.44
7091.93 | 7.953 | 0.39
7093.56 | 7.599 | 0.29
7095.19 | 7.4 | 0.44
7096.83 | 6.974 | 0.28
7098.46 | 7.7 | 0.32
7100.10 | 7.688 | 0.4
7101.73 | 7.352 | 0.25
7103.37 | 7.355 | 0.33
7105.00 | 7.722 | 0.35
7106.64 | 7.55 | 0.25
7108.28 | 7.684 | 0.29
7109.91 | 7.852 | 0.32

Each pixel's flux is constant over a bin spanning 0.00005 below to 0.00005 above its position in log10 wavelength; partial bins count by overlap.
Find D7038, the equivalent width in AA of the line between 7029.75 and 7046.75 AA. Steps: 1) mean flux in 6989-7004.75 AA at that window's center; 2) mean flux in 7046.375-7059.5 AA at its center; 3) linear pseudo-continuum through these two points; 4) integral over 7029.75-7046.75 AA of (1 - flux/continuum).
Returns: -0.2 AA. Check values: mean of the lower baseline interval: 8.16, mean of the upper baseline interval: 8.38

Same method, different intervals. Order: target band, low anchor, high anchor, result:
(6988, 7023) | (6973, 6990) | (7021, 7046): 0.6 AA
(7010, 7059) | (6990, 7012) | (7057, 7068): -3.4 AA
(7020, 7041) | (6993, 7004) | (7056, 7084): -1.5 AA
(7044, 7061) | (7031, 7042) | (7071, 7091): -0.2 AA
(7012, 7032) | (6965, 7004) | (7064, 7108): -0.7 AA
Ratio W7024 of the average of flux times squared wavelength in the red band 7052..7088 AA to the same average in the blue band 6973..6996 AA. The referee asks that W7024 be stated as 0.96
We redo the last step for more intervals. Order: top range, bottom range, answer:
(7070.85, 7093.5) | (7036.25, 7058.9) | 0.94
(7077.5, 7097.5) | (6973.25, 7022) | 0.96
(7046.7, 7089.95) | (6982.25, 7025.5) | 0.97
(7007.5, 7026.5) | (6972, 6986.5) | 1.01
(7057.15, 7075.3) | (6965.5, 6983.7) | 0.94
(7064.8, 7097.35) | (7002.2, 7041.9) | 0.94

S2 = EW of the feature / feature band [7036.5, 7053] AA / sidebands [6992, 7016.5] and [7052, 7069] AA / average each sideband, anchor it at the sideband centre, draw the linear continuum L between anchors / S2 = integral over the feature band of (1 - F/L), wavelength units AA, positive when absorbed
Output -1.51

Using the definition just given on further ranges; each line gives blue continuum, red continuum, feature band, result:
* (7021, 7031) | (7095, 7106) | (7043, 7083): 0.22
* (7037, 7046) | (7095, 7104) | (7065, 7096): 0.14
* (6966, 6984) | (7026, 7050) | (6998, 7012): 0.43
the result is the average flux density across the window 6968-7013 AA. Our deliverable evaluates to 8.17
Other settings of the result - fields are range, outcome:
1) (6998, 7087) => 8.09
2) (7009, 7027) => 8.23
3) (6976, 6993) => 8.29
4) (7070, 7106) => 7.69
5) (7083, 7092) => 7.76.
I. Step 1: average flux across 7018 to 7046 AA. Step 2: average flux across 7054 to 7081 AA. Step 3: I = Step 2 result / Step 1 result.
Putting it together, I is 0.9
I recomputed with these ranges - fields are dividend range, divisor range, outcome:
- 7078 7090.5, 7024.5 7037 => 0.93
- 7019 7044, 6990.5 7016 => 1.04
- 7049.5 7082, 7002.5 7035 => 0.94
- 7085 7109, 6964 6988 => 0.92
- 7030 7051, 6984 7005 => 1.03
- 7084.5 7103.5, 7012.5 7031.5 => 0.91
